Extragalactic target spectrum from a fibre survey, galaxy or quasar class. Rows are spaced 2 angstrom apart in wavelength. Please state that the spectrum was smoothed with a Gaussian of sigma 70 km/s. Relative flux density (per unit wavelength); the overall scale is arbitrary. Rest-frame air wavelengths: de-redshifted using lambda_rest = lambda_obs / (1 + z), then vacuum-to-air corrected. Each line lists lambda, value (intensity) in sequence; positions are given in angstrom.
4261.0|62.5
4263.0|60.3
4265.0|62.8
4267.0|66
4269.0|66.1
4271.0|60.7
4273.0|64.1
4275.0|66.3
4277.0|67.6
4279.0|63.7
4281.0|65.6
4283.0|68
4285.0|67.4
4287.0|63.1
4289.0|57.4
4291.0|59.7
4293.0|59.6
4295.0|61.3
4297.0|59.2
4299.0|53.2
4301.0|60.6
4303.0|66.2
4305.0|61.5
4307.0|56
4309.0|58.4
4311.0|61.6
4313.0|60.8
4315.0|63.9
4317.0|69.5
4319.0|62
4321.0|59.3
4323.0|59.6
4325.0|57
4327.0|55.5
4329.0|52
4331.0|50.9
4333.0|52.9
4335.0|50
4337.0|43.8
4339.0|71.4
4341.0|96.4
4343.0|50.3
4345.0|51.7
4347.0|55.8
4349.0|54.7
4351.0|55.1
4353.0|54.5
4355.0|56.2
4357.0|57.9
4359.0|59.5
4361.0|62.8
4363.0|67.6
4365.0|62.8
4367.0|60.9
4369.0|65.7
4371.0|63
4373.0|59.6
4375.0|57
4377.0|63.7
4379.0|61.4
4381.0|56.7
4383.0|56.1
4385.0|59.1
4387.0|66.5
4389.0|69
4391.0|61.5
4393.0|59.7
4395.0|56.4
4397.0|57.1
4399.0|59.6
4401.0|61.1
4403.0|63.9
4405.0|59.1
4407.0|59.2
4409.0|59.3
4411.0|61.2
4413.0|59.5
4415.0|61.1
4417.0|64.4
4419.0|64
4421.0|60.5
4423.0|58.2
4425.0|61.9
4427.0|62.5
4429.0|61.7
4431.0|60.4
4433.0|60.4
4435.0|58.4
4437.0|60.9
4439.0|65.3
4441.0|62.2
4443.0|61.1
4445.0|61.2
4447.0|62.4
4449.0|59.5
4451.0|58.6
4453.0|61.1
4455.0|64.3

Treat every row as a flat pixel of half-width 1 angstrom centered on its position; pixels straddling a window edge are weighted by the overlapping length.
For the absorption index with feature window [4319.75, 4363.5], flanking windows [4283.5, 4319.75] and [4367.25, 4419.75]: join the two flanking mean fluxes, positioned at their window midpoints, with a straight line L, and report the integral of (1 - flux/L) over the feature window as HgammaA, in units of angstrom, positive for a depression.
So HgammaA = 2.3 angstrom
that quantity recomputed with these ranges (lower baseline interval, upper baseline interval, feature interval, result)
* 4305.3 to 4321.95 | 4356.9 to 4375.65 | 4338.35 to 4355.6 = 0.3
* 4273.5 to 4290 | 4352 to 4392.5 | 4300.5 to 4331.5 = 1.8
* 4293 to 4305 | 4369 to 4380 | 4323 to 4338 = 2.1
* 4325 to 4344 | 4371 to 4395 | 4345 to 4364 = 0.4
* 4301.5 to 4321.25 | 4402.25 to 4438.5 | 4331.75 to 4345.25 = 0.4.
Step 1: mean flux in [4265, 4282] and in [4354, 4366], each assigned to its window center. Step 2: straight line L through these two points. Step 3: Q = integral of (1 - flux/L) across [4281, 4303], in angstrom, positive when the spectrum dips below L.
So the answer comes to 0.9 angstrom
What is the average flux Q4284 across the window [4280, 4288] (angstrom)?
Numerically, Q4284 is 66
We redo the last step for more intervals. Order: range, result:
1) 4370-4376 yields 59.9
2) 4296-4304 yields 59.8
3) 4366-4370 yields 63.3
